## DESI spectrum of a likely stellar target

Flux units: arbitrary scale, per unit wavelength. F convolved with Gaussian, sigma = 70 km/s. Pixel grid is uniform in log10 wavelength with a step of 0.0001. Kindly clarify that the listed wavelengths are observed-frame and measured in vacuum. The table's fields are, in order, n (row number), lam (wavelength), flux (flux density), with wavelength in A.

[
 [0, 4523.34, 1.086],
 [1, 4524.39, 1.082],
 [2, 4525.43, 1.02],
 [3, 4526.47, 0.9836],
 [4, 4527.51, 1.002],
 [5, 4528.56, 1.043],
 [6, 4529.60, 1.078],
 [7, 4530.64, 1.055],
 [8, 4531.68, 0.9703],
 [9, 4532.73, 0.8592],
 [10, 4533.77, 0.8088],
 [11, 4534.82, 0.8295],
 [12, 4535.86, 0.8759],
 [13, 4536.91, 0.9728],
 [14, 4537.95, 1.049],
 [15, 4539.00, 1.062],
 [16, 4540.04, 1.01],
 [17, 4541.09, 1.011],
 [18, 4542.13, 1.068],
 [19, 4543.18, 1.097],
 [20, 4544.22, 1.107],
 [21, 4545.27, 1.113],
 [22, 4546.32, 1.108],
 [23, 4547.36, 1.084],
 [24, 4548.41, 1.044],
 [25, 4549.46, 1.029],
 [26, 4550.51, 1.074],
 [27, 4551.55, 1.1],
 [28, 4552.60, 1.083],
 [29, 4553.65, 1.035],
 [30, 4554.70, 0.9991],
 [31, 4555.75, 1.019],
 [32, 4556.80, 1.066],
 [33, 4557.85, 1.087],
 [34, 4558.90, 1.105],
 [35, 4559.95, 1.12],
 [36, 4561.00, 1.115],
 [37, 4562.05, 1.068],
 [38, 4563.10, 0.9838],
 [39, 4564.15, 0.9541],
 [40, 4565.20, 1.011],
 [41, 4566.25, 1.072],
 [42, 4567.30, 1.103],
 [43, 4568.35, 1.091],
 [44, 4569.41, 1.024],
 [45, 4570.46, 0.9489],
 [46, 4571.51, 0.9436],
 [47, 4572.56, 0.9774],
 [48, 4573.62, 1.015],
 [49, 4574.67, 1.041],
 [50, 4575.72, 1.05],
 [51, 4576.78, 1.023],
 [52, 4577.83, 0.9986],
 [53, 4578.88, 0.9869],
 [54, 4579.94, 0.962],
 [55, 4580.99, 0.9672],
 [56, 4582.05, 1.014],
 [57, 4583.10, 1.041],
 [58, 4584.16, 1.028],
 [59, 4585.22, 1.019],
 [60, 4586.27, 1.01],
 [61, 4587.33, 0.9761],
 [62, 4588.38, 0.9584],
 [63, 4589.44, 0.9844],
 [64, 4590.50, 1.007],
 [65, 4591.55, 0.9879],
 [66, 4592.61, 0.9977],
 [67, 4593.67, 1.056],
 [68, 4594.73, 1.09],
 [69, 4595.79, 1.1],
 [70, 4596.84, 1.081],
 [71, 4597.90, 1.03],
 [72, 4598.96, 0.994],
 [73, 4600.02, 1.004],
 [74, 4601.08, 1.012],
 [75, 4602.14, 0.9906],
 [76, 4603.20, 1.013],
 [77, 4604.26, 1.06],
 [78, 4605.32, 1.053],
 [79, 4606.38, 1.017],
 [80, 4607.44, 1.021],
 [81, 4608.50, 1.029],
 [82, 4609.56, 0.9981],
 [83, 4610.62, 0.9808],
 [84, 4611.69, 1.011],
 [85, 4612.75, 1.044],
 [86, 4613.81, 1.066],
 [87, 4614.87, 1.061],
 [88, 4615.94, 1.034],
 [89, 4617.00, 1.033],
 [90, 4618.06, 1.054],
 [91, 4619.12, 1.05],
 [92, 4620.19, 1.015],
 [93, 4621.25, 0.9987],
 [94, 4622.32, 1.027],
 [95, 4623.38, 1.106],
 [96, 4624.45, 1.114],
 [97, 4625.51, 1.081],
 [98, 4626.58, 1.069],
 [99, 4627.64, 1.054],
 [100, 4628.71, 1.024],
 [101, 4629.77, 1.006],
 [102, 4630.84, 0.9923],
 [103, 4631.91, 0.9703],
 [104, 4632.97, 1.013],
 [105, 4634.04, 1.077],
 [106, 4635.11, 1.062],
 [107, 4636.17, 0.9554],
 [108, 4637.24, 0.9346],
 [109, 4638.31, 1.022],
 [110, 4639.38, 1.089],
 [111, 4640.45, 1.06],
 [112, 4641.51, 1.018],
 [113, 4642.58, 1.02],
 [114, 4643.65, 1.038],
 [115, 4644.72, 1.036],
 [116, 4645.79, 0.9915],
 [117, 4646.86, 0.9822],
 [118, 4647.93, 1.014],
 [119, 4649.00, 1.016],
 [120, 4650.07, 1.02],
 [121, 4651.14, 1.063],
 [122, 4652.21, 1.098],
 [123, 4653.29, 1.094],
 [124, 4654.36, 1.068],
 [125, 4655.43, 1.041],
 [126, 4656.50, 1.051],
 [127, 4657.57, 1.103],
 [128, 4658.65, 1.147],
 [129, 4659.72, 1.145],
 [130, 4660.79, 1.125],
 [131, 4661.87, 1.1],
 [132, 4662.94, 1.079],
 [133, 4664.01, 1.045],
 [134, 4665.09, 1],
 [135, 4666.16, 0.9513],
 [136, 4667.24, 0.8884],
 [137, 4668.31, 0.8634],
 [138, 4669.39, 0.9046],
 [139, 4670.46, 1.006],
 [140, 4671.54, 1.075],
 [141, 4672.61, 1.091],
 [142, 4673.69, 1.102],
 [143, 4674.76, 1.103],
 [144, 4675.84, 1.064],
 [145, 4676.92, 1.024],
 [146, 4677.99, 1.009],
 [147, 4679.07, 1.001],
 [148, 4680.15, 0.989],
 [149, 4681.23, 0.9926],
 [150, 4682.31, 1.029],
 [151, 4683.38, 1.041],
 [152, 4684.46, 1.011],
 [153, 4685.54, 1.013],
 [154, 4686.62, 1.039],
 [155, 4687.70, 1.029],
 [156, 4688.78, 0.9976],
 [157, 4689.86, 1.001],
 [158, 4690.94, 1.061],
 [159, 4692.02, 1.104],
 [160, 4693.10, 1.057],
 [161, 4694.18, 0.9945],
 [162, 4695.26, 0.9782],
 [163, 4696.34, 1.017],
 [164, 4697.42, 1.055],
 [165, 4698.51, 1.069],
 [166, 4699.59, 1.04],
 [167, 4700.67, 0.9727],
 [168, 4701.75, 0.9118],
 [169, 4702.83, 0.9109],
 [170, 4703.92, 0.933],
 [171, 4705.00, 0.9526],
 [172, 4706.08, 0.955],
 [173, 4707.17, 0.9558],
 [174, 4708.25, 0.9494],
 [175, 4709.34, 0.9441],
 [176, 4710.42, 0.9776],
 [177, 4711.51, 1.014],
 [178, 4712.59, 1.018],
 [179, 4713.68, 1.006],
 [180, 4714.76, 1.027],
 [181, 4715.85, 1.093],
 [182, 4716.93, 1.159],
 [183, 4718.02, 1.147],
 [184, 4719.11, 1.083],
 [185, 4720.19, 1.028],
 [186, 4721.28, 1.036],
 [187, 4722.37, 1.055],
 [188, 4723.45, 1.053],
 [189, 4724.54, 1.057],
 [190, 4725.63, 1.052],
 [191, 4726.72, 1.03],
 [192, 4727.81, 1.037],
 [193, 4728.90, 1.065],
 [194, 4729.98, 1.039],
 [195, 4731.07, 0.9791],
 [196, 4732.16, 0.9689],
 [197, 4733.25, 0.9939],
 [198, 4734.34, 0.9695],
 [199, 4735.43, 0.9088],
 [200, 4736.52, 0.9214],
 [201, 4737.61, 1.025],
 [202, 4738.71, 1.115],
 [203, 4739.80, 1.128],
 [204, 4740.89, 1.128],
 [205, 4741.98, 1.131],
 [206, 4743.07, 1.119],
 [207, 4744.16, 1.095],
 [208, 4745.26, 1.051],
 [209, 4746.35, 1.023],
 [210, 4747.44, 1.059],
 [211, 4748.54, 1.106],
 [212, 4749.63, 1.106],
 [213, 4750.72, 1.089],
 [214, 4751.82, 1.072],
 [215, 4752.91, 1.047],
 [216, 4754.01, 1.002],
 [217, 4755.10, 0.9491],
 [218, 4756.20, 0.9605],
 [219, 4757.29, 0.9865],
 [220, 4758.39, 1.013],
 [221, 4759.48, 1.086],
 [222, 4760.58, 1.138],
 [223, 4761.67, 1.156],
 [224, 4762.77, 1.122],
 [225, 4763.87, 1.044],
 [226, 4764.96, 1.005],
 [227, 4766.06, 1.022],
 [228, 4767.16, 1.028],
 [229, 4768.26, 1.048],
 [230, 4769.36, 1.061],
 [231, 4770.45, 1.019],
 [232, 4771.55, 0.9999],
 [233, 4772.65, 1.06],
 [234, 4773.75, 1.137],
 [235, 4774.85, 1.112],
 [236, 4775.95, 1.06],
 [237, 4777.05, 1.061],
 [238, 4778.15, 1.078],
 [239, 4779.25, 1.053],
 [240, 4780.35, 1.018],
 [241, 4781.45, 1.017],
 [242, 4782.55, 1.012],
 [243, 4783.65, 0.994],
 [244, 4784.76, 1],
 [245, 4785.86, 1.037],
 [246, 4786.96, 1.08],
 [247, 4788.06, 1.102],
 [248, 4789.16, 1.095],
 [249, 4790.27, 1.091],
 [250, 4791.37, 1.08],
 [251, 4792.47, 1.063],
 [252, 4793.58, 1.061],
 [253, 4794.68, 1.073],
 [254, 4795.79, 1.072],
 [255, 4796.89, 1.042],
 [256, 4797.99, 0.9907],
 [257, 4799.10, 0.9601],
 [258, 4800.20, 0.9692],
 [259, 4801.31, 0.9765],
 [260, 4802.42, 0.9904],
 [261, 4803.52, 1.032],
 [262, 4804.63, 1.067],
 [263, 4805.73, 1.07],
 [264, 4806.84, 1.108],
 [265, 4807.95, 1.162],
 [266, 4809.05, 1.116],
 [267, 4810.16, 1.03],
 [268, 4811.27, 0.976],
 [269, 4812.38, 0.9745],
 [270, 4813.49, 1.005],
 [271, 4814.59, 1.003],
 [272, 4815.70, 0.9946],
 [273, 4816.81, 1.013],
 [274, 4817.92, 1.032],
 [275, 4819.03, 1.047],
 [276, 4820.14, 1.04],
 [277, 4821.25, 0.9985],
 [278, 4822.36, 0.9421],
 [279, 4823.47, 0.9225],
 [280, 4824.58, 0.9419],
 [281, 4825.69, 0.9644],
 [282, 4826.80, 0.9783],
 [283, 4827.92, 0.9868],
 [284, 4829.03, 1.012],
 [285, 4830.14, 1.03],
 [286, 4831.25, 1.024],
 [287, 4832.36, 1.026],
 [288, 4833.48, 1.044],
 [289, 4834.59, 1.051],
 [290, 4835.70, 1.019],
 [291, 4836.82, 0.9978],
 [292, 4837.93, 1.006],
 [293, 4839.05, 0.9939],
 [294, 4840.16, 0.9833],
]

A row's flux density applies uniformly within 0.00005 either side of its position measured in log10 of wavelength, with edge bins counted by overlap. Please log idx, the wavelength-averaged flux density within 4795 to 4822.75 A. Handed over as 1.03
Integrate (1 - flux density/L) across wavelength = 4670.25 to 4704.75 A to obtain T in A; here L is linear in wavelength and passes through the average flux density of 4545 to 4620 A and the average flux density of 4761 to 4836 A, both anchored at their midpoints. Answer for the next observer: 0.4 A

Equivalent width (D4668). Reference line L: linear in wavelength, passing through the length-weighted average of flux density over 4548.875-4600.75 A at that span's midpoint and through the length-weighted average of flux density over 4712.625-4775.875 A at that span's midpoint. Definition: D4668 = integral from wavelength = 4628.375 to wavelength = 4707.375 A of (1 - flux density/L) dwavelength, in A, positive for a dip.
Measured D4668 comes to 1.4 A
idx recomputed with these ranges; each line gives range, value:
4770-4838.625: 1.03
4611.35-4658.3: 1.04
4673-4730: 1.02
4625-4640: 1.02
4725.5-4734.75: 1.01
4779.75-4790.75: 1.04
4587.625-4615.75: 1.02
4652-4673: 1.04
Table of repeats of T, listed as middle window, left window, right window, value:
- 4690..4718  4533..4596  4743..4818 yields 0.8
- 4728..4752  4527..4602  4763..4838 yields -0.5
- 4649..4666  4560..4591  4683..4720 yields -1.0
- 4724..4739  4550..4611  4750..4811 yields 0.5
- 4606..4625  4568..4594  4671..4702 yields -0.5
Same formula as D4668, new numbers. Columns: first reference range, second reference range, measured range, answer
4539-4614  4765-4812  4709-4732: 0.0 A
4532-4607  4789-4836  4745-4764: -0.6 A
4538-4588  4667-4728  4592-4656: -0.3 A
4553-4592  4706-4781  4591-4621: -0.1 A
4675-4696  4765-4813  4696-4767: 0.0 A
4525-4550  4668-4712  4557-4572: -0.5 A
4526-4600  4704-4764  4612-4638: -0.1 A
